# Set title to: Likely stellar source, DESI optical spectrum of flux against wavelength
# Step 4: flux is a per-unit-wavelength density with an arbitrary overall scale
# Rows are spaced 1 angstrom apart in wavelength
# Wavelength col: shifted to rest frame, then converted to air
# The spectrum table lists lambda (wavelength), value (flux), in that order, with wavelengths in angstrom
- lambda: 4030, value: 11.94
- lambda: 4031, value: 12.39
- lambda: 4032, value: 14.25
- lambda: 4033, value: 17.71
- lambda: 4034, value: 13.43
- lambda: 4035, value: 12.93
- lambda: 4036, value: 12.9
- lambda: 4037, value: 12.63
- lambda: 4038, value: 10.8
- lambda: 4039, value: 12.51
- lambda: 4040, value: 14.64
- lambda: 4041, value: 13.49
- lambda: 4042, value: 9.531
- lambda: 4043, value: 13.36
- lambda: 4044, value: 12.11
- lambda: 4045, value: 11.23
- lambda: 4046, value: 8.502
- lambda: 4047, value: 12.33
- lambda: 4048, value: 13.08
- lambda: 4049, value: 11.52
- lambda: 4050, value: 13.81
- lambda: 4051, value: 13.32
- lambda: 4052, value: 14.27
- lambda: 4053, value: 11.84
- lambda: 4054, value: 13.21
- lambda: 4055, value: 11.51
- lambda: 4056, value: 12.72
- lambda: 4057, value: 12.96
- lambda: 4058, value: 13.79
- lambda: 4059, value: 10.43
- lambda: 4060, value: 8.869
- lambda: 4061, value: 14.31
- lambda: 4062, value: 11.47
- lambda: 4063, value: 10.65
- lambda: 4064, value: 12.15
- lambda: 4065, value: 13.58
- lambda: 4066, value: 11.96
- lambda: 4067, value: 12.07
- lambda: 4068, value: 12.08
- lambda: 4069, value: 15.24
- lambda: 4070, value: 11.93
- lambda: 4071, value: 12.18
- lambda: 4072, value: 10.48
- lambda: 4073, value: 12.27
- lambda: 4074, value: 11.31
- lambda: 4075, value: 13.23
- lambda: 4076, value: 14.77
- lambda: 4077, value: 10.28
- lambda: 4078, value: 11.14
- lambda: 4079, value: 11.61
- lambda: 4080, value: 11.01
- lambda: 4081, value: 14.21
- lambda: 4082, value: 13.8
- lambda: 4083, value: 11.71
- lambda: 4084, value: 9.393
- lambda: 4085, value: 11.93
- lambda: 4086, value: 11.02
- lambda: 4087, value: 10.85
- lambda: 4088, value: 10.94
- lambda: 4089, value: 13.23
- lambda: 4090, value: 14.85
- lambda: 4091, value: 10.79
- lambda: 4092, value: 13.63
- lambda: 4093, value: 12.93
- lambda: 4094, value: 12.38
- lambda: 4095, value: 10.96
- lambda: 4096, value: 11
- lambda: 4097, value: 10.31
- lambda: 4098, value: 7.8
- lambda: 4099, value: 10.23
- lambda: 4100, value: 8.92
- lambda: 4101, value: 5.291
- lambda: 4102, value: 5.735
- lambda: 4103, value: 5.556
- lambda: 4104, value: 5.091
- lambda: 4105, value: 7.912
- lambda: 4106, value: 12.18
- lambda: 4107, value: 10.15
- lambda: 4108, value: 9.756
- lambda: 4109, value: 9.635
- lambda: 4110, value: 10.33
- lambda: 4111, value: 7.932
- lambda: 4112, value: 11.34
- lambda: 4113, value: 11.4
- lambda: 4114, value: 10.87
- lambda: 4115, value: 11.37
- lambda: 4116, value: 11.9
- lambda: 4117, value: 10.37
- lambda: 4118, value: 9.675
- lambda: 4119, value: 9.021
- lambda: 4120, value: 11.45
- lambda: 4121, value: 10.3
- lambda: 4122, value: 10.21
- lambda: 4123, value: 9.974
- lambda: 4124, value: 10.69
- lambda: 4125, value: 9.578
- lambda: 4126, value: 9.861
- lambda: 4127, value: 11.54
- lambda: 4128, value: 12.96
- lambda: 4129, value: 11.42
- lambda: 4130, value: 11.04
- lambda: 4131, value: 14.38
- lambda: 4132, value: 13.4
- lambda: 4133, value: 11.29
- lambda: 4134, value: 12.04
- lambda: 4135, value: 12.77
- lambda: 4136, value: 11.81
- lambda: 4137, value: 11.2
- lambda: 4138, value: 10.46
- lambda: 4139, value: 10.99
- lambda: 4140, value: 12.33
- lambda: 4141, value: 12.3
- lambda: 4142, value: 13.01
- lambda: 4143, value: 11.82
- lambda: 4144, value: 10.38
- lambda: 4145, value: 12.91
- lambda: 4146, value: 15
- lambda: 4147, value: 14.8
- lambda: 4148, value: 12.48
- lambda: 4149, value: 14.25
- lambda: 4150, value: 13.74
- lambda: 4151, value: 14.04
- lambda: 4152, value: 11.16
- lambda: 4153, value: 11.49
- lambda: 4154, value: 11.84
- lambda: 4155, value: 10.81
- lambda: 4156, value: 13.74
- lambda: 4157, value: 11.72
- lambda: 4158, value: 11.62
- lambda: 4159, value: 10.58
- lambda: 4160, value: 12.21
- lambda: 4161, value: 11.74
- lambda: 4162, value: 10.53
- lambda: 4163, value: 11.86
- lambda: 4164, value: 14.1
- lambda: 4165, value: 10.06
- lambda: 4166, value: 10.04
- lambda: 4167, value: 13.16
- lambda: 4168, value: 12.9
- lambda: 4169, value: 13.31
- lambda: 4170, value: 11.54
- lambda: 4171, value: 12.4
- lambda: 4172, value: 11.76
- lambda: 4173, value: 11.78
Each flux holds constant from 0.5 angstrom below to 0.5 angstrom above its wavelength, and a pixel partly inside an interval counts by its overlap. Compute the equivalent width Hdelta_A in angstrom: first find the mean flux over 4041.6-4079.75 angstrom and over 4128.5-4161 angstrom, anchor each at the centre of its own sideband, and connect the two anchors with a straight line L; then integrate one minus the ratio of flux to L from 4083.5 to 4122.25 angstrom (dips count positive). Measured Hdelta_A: 6.3 angstrom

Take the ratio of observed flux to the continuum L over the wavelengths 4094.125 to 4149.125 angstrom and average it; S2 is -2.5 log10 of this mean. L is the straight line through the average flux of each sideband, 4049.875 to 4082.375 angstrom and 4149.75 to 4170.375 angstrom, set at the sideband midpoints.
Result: 0.13 mag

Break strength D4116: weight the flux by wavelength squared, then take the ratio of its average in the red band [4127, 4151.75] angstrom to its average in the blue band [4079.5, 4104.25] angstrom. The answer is 1.21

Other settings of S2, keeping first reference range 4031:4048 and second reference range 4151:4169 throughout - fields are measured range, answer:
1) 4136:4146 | 0.01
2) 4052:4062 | 0.02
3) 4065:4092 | 0.02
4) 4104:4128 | 0.18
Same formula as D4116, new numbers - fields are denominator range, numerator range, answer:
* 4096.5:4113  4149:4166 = 1.41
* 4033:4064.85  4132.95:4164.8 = 1.04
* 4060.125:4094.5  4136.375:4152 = 1.07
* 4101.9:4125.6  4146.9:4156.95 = 1.33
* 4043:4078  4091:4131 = 0.85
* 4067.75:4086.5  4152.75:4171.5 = 1.02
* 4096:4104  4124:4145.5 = 1.55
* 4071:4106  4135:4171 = 1.16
